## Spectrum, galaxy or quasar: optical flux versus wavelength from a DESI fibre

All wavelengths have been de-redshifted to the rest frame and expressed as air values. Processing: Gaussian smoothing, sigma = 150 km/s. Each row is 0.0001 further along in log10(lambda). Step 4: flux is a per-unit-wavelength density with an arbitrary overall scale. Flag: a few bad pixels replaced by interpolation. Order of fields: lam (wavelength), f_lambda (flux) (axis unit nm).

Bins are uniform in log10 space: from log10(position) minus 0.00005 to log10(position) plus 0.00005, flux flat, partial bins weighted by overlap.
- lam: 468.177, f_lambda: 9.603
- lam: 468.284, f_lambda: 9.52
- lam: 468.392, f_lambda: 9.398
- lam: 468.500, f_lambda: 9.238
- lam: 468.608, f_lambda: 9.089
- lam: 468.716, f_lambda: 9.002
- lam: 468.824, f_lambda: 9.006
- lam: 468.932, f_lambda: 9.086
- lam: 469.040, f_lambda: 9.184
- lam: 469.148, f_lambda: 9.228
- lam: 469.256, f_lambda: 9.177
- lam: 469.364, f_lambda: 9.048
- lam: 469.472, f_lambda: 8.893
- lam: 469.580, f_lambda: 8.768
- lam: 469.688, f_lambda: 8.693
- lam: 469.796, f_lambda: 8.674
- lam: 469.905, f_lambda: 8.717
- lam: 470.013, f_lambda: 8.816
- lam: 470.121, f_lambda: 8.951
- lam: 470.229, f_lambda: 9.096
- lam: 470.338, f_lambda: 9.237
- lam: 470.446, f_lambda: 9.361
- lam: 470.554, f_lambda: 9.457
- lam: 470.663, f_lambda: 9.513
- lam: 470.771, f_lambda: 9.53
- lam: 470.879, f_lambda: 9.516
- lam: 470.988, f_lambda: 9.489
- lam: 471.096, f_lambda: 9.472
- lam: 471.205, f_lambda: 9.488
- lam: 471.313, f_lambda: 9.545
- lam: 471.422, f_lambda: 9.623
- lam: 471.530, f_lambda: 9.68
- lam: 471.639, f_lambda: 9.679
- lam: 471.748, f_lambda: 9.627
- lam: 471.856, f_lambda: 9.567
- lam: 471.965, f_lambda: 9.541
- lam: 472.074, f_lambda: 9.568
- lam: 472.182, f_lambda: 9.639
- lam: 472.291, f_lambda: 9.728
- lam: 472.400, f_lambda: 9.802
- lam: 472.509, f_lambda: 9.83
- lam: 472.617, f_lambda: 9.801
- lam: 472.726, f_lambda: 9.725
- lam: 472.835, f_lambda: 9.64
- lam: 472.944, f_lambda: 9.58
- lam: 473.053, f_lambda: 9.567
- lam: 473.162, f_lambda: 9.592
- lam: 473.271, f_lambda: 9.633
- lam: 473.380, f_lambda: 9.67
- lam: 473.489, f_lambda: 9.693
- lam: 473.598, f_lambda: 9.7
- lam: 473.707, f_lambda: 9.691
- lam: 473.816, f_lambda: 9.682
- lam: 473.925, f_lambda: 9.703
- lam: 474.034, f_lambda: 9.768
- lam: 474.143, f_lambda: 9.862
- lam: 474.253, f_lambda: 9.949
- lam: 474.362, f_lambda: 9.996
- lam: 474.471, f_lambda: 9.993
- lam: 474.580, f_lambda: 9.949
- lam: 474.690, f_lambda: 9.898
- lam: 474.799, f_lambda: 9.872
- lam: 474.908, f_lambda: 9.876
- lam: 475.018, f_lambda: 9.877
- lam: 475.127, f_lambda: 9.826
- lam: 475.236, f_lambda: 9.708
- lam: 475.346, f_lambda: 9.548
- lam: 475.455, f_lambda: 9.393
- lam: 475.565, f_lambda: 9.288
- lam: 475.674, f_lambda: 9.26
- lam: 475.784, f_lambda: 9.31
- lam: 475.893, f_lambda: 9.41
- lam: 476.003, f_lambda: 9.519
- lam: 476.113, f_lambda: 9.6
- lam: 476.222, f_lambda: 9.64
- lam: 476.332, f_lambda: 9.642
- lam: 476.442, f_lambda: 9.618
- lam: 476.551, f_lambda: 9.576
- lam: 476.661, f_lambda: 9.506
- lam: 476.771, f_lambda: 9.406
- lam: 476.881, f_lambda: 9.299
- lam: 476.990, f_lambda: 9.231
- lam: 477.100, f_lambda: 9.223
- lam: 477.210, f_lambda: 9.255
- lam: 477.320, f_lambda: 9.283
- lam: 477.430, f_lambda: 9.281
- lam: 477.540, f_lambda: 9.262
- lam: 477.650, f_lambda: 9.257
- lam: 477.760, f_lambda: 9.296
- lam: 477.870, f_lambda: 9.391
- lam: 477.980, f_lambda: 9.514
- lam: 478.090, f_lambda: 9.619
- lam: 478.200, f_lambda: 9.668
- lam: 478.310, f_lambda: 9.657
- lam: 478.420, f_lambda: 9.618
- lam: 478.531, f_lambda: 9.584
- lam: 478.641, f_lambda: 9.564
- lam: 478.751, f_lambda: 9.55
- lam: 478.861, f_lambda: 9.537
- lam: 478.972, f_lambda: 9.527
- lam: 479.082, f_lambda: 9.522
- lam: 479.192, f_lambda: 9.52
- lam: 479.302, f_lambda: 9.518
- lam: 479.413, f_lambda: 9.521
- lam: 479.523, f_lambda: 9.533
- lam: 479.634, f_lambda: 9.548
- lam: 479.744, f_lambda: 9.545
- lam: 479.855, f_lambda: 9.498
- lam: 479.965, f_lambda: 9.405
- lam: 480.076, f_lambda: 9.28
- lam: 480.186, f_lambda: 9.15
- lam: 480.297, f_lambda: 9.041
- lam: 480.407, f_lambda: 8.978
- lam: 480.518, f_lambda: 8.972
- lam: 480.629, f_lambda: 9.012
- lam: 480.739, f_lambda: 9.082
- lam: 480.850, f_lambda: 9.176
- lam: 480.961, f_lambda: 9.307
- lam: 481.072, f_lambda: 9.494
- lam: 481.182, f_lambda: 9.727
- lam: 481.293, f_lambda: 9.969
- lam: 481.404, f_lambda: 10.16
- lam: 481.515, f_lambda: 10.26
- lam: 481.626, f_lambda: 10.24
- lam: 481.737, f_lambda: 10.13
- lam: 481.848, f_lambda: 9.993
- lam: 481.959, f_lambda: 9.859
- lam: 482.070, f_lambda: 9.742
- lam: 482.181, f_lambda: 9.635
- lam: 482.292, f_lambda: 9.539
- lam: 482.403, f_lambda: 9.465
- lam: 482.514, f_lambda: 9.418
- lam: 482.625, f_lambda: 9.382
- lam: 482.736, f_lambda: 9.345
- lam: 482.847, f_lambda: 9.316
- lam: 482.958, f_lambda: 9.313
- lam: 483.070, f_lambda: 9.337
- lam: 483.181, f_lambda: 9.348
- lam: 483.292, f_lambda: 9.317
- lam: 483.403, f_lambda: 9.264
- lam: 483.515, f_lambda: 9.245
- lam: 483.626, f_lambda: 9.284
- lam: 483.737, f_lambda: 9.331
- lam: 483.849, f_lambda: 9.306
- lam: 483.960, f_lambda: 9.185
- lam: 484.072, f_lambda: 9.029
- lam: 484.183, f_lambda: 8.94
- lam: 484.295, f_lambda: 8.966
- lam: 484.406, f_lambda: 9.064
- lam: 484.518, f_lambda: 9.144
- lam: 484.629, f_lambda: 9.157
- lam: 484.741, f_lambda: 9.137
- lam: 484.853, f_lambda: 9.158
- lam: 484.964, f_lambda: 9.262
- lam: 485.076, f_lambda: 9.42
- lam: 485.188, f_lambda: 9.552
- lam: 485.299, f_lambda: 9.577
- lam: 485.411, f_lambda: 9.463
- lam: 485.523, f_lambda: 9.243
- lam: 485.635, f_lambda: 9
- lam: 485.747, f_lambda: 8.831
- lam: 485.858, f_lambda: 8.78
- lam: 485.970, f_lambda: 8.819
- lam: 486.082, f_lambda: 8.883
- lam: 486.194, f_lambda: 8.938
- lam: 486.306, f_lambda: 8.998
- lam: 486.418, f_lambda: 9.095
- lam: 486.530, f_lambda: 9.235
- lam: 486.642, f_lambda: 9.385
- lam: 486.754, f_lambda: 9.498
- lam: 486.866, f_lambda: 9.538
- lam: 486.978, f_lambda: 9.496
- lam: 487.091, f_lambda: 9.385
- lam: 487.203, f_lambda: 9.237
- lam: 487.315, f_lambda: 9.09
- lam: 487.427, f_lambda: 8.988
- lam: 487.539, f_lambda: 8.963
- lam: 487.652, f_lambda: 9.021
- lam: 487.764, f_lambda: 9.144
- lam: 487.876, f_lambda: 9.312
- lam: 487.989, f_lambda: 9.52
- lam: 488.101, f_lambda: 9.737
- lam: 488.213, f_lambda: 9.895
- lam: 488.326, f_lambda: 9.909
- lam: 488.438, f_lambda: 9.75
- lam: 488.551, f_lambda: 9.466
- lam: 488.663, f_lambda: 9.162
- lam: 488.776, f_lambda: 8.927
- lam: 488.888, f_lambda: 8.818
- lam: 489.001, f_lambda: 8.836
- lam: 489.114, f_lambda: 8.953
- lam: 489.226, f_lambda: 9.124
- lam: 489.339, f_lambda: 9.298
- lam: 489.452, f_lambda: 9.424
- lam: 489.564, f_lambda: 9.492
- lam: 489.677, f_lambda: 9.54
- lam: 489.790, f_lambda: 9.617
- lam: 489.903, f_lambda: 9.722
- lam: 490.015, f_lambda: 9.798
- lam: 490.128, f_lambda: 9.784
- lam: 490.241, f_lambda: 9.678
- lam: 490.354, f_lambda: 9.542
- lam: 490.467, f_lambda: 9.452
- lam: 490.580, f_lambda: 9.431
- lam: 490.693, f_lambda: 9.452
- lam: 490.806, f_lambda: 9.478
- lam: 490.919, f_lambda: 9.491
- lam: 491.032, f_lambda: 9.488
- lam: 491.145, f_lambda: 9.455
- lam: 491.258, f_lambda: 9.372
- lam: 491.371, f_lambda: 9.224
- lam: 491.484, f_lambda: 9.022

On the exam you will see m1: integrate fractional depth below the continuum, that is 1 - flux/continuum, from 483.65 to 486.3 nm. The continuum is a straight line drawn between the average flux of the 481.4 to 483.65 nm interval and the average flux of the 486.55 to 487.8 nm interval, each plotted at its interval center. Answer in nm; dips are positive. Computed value 0.077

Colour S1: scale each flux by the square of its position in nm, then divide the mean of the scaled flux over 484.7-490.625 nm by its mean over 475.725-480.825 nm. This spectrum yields 1.03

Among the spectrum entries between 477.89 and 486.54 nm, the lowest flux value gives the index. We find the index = 8.78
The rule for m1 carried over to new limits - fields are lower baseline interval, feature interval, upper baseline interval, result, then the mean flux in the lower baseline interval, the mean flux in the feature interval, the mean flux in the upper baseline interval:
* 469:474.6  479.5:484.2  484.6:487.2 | -0.08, 9.49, 9.45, 9.21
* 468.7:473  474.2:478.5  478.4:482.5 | -0.04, 9.35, 9.55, 9.54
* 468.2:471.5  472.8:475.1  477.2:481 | -0.12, 9.2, 9.77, 9.39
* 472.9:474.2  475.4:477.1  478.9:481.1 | 0.02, 9.68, 9.44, 9.33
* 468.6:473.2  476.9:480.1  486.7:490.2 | -0.03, 9.36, 9.46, 9.37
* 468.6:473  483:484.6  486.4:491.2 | 0.03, 9.35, 9.2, 9.39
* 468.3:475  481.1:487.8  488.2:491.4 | 0.07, 9.47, 9.34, 9.43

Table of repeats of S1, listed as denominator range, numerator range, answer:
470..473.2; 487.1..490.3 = 1.06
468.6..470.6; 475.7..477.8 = 1.07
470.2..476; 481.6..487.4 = 1.01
